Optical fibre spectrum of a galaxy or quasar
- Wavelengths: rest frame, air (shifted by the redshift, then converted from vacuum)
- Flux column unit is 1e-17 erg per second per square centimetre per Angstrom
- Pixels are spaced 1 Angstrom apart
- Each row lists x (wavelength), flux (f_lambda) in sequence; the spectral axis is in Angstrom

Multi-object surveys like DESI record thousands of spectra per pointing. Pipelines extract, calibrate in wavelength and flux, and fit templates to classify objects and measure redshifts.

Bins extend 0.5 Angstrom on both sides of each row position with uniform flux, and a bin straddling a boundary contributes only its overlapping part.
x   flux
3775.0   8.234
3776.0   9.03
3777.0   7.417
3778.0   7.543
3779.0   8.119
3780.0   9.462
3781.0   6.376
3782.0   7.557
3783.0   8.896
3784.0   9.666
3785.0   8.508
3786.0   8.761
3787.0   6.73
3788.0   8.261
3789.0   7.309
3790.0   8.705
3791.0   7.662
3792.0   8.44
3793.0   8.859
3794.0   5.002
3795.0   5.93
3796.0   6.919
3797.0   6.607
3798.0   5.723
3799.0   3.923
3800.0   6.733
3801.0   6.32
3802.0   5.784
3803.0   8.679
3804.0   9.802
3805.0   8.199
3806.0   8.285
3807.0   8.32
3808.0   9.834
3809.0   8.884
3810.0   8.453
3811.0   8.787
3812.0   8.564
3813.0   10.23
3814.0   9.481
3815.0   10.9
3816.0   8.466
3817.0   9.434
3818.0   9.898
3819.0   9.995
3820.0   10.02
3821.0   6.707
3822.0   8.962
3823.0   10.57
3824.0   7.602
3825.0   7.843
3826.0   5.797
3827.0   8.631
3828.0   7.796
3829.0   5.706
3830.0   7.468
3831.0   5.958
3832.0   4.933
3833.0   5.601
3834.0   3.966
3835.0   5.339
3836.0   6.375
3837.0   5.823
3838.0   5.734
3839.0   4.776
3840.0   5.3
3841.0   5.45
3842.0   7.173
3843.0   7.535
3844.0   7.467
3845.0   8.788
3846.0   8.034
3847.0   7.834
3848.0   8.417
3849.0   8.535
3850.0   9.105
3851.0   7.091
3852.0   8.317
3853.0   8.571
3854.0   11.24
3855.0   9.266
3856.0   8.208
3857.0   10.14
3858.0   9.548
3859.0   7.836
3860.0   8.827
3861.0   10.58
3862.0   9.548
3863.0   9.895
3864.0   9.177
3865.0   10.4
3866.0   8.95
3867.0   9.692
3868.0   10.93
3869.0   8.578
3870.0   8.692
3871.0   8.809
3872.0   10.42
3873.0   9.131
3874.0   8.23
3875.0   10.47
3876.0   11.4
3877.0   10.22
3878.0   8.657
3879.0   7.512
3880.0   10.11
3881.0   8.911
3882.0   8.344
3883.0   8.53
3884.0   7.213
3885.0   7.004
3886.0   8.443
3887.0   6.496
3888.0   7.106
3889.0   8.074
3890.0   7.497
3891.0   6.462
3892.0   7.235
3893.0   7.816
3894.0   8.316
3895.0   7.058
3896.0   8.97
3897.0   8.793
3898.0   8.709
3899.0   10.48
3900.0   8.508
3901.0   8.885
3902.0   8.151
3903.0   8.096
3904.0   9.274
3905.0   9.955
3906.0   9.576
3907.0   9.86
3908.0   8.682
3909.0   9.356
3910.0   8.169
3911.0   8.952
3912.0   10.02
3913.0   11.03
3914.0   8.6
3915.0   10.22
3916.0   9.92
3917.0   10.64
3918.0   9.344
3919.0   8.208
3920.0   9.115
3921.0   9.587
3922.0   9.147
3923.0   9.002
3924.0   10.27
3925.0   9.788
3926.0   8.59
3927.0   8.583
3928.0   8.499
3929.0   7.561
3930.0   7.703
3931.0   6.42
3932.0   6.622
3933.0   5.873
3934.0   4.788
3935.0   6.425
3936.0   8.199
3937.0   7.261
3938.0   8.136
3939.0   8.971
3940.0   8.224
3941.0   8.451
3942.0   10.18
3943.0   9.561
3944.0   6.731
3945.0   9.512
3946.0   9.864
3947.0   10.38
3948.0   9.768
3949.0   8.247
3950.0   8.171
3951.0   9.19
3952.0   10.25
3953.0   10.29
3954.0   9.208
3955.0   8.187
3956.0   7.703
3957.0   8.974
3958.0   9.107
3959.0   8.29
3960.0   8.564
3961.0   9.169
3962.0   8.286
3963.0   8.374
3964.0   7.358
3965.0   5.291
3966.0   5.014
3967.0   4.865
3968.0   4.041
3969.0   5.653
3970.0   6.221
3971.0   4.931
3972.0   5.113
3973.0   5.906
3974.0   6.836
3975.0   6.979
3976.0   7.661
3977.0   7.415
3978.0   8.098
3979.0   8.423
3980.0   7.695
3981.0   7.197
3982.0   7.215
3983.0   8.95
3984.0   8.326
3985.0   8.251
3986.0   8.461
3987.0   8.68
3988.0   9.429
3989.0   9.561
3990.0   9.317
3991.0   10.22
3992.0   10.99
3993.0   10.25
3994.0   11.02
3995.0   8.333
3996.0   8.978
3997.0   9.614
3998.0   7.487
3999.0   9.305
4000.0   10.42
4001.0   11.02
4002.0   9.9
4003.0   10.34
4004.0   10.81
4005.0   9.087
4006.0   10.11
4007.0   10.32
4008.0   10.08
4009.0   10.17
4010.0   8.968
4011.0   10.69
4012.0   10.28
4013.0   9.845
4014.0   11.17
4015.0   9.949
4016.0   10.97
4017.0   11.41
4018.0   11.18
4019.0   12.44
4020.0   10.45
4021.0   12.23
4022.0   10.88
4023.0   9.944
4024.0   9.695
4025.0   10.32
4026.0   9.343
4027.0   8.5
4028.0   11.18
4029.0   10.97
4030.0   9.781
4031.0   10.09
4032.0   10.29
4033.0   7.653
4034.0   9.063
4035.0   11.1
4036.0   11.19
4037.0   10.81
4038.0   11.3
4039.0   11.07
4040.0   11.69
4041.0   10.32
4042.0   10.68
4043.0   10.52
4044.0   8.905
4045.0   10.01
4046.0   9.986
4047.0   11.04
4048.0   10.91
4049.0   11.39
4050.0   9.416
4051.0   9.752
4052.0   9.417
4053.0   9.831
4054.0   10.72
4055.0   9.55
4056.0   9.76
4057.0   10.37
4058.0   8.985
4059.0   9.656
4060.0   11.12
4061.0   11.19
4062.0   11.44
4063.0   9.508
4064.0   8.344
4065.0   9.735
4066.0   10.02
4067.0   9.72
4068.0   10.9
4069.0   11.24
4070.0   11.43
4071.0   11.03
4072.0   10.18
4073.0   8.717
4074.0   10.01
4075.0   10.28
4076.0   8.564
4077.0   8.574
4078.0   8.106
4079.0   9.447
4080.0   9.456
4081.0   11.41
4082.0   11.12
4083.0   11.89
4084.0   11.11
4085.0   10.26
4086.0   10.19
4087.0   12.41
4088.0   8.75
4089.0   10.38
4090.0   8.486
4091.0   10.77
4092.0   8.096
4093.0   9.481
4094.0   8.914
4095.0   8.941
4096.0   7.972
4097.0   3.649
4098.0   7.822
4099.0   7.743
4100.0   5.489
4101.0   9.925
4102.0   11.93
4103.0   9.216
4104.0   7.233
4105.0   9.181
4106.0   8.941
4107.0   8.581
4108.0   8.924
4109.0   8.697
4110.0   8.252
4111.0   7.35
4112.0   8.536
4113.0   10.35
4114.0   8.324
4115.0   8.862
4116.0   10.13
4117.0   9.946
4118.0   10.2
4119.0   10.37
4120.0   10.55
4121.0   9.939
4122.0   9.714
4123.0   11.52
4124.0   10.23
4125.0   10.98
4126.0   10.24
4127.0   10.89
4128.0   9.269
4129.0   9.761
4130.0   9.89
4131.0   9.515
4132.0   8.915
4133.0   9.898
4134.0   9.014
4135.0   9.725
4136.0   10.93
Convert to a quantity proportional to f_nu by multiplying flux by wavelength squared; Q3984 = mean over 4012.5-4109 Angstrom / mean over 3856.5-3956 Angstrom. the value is 1.2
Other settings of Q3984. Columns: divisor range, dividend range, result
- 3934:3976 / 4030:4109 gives 1.33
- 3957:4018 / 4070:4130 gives 1.16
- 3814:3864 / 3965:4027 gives 1.23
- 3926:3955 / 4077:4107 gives 1.19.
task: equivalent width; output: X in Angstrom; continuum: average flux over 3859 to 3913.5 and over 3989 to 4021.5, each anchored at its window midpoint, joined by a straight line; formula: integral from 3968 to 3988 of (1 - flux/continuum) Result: 5.41 Angstrom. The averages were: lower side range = 8.88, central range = 7.24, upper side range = 10.2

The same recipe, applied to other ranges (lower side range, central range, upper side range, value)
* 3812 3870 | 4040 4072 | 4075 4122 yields -4.2 Angstrom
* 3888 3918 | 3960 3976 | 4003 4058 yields 5.3 Angstrom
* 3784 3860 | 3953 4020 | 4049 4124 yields 1.5 Angstrom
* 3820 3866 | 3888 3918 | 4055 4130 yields -2.3 Angstrom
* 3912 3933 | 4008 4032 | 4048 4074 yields -1.6 Angstrom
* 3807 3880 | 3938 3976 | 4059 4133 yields 4.4 Angstrom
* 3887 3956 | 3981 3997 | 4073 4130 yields -0.4 Angstrom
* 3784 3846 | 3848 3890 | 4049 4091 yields -4.5 Angstrom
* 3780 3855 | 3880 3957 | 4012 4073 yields 2.7 Angstrom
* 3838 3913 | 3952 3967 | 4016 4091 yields 2.1 Angstrom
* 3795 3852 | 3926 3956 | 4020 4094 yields 1.9 Angstrom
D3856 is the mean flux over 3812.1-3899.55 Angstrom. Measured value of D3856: 8.27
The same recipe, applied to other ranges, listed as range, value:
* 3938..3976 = 7.89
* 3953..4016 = 8.55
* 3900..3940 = 8.65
